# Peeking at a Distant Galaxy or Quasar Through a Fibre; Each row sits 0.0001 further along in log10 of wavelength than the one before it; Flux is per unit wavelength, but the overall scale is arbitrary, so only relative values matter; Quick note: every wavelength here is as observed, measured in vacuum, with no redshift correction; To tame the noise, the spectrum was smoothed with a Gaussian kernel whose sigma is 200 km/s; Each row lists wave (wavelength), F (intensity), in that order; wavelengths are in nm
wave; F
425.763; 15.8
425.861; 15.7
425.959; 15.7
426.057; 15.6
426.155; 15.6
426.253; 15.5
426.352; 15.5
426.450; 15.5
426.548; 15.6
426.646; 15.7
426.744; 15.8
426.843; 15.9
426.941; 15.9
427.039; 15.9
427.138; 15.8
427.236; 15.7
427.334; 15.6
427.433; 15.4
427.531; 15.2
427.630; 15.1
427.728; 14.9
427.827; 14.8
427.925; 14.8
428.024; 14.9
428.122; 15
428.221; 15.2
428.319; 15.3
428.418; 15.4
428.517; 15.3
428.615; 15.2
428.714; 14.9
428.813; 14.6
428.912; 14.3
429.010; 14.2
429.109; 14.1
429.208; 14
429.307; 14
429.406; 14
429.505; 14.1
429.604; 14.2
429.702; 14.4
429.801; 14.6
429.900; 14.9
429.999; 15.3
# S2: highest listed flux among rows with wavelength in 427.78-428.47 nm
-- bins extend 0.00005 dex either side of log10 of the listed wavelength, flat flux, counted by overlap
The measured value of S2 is 15.4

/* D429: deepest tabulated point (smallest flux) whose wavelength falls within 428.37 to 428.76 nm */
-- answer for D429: 14.9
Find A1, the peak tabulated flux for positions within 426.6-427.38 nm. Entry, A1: 15.9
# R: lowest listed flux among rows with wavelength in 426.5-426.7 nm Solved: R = 15.6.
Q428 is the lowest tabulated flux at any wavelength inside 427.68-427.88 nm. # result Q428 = 14.8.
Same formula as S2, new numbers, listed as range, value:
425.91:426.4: 15.7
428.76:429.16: 14.6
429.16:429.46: 14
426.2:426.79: 15.8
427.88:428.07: 14.9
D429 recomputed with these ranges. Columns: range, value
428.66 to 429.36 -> 14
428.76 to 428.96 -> 14.3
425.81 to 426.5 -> 15.5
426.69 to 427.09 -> 15.8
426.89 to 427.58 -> 15.2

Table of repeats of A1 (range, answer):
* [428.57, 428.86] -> 15.2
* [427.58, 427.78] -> 15.1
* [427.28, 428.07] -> 15.6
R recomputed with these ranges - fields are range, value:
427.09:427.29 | 15.7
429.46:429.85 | 14.1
